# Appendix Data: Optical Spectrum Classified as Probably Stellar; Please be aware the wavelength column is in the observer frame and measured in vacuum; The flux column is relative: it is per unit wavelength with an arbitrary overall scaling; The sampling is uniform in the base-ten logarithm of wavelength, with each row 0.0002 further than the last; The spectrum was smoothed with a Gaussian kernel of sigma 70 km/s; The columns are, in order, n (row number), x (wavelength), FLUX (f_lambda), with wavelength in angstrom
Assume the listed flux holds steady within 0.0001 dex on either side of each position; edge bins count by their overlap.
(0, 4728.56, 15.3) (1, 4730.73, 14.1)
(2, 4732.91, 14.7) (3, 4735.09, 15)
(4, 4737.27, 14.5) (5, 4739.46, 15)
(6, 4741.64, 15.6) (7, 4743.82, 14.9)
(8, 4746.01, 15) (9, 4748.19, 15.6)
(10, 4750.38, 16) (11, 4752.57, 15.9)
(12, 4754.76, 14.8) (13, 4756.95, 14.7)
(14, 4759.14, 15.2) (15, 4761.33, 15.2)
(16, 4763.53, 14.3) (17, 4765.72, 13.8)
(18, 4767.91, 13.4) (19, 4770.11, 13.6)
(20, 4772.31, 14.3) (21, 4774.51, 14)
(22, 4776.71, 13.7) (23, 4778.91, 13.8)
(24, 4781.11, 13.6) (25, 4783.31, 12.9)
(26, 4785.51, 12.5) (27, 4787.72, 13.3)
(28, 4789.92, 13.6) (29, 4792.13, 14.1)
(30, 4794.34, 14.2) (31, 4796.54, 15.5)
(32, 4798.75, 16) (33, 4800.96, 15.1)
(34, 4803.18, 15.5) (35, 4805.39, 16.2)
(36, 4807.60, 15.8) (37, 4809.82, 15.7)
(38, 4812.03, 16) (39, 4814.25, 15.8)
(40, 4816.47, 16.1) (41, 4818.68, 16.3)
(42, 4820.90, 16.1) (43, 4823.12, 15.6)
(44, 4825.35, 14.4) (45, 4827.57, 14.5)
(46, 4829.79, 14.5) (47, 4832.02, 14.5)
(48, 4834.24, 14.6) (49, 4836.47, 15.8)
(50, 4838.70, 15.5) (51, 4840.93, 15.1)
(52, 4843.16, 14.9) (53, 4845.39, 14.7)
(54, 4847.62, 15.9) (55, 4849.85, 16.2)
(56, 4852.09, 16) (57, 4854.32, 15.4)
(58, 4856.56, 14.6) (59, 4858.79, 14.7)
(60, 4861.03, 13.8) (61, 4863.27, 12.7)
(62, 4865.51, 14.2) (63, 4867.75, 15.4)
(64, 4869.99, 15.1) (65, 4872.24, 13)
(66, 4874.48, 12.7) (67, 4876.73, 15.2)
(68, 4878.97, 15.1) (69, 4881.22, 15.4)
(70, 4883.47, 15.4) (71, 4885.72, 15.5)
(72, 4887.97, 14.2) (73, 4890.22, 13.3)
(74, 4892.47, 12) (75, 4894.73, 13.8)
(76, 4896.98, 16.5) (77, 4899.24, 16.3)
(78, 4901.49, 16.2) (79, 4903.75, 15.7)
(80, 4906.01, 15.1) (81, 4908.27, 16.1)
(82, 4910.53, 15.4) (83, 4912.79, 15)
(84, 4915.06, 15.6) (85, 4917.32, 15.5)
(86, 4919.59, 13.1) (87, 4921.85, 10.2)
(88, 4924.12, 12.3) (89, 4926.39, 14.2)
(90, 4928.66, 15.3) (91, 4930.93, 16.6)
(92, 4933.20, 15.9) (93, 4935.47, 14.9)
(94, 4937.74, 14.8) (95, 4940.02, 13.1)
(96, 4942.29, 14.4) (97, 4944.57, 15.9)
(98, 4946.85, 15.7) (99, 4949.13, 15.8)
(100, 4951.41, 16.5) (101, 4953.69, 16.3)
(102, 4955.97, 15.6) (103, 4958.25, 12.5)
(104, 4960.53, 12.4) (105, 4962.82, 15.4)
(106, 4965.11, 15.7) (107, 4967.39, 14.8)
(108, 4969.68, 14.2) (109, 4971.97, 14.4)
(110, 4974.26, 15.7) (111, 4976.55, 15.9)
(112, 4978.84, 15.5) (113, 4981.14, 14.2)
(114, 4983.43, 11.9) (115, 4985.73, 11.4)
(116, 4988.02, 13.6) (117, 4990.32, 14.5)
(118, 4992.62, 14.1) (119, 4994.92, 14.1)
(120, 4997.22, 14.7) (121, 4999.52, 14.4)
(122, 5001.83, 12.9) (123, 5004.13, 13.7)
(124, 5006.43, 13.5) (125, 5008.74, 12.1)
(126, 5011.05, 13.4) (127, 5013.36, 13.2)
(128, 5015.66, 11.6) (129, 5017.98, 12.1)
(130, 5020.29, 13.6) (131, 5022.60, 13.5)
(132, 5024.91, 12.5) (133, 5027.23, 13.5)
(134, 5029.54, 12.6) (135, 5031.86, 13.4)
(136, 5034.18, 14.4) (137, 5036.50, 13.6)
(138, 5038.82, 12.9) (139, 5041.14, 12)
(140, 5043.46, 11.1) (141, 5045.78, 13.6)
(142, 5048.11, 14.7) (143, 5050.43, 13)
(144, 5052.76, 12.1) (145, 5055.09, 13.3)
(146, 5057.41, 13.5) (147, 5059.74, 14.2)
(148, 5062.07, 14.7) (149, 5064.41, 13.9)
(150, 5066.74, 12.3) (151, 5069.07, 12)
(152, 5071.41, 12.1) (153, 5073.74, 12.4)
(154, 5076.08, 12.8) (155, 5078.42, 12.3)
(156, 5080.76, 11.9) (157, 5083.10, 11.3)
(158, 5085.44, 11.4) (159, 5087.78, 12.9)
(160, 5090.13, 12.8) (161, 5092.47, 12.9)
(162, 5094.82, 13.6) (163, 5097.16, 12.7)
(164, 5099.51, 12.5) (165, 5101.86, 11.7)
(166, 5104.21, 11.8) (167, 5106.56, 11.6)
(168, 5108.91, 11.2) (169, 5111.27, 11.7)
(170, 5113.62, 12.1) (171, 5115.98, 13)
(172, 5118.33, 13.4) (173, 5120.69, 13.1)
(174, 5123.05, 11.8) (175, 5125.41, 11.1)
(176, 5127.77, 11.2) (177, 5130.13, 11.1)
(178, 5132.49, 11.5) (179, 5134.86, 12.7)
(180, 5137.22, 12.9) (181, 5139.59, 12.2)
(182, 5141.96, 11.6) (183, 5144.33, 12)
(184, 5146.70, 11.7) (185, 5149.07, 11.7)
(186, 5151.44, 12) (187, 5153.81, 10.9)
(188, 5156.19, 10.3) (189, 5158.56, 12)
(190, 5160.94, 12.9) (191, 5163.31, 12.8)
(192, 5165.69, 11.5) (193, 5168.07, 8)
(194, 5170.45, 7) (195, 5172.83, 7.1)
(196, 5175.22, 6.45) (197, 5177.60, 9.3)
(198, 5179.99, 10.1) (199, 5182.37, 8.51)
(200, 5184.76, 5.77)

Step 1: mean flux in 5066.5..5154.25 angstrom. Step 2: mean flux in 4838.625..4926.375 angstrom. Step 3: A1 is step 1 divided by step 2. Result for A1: 0.83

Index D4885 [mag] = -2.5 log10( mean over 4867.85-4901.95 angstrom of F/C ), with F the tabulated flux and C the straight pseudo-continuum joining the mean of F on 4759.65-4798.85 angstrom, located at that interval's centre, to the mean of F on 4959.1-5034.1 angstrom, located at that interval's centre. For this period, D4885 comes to -0.06 mag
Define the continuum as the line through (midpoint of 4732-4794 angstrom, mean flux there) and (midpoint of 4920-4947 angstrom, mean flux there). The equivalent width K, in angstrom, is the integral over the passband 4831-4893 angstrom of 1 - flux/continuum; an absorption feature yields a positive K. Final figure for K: -1.4 angstrom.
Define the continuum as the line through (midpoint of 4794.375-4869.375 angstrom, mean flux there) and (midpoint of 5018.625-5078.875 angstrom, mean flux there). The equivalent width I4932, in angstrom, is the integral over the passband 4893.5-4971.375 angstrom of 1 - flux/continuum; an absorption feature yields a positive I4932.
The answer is -3.7 angstrom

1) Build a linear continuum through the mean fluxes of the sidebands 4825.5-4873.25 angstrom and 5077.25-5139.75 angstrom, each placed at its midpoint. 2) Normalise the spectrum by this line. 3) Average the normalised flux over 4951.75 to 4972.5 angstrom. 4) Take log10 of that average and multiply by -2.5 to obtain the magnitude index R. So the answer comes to -0.08 mag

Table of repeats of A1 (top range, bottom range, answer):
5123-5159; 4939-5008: 0.81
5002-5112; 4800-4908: 0.85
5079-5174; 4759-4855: 0.79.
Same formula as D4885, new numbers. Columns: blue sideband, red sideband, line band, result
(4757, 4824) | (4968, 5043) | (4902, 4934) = -0.05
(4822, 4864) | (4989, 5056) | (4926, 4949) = -0.08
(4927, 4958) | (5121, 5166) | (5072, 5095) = 0.04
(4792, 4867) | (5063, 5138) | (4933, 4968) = -0.08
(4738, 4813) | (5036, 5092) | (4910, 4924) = -0.02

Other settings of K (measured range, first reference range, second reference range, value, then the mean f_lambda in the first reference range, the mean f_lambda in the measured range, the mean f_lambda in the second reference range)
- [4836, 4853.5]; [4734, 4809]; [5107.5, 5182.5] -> -2.0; 14.6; 15.5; 11.1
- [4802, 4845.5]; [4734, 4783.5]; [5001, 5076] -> -3.6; 14.6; 15.4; 13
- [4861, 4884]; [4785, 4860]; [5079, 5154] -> 0.4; 15.2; 14.4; 12.1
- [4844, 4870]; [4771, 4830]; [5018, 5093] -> -0.9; 14.8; 14.9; 12.9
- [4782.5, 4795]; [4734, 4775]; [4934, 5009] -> 1.1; 14.8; 13.4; 14.4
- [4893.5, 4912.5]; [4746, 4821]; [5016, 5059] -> -2.2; 14.8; 15.6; 13.1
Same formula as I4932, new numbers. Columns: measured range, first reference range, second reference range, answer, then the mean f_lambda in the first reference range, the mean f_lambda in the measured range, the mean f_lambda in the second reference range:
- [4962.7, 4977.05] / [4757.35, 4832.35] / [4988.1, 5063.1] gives -1.5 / 14.7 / 15.1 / 13.3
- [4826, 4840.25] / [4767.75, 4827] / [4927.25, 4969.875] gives -0.1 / 14.7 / 14.9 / 15.1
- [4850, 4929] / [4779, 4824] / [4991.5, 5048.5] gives -1.7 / 15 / 14.6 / 13.2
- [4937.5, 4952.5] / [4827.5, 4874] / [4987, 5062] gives -1.3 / 14.8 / 15.2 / 13.3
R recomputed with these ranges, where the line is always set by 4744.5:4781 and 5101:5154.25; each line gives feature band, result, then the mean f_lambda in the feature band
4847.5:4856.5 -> -0.13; 15.7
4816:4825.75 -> -0.12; 15.8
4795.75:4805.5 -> -0.10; 15.6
